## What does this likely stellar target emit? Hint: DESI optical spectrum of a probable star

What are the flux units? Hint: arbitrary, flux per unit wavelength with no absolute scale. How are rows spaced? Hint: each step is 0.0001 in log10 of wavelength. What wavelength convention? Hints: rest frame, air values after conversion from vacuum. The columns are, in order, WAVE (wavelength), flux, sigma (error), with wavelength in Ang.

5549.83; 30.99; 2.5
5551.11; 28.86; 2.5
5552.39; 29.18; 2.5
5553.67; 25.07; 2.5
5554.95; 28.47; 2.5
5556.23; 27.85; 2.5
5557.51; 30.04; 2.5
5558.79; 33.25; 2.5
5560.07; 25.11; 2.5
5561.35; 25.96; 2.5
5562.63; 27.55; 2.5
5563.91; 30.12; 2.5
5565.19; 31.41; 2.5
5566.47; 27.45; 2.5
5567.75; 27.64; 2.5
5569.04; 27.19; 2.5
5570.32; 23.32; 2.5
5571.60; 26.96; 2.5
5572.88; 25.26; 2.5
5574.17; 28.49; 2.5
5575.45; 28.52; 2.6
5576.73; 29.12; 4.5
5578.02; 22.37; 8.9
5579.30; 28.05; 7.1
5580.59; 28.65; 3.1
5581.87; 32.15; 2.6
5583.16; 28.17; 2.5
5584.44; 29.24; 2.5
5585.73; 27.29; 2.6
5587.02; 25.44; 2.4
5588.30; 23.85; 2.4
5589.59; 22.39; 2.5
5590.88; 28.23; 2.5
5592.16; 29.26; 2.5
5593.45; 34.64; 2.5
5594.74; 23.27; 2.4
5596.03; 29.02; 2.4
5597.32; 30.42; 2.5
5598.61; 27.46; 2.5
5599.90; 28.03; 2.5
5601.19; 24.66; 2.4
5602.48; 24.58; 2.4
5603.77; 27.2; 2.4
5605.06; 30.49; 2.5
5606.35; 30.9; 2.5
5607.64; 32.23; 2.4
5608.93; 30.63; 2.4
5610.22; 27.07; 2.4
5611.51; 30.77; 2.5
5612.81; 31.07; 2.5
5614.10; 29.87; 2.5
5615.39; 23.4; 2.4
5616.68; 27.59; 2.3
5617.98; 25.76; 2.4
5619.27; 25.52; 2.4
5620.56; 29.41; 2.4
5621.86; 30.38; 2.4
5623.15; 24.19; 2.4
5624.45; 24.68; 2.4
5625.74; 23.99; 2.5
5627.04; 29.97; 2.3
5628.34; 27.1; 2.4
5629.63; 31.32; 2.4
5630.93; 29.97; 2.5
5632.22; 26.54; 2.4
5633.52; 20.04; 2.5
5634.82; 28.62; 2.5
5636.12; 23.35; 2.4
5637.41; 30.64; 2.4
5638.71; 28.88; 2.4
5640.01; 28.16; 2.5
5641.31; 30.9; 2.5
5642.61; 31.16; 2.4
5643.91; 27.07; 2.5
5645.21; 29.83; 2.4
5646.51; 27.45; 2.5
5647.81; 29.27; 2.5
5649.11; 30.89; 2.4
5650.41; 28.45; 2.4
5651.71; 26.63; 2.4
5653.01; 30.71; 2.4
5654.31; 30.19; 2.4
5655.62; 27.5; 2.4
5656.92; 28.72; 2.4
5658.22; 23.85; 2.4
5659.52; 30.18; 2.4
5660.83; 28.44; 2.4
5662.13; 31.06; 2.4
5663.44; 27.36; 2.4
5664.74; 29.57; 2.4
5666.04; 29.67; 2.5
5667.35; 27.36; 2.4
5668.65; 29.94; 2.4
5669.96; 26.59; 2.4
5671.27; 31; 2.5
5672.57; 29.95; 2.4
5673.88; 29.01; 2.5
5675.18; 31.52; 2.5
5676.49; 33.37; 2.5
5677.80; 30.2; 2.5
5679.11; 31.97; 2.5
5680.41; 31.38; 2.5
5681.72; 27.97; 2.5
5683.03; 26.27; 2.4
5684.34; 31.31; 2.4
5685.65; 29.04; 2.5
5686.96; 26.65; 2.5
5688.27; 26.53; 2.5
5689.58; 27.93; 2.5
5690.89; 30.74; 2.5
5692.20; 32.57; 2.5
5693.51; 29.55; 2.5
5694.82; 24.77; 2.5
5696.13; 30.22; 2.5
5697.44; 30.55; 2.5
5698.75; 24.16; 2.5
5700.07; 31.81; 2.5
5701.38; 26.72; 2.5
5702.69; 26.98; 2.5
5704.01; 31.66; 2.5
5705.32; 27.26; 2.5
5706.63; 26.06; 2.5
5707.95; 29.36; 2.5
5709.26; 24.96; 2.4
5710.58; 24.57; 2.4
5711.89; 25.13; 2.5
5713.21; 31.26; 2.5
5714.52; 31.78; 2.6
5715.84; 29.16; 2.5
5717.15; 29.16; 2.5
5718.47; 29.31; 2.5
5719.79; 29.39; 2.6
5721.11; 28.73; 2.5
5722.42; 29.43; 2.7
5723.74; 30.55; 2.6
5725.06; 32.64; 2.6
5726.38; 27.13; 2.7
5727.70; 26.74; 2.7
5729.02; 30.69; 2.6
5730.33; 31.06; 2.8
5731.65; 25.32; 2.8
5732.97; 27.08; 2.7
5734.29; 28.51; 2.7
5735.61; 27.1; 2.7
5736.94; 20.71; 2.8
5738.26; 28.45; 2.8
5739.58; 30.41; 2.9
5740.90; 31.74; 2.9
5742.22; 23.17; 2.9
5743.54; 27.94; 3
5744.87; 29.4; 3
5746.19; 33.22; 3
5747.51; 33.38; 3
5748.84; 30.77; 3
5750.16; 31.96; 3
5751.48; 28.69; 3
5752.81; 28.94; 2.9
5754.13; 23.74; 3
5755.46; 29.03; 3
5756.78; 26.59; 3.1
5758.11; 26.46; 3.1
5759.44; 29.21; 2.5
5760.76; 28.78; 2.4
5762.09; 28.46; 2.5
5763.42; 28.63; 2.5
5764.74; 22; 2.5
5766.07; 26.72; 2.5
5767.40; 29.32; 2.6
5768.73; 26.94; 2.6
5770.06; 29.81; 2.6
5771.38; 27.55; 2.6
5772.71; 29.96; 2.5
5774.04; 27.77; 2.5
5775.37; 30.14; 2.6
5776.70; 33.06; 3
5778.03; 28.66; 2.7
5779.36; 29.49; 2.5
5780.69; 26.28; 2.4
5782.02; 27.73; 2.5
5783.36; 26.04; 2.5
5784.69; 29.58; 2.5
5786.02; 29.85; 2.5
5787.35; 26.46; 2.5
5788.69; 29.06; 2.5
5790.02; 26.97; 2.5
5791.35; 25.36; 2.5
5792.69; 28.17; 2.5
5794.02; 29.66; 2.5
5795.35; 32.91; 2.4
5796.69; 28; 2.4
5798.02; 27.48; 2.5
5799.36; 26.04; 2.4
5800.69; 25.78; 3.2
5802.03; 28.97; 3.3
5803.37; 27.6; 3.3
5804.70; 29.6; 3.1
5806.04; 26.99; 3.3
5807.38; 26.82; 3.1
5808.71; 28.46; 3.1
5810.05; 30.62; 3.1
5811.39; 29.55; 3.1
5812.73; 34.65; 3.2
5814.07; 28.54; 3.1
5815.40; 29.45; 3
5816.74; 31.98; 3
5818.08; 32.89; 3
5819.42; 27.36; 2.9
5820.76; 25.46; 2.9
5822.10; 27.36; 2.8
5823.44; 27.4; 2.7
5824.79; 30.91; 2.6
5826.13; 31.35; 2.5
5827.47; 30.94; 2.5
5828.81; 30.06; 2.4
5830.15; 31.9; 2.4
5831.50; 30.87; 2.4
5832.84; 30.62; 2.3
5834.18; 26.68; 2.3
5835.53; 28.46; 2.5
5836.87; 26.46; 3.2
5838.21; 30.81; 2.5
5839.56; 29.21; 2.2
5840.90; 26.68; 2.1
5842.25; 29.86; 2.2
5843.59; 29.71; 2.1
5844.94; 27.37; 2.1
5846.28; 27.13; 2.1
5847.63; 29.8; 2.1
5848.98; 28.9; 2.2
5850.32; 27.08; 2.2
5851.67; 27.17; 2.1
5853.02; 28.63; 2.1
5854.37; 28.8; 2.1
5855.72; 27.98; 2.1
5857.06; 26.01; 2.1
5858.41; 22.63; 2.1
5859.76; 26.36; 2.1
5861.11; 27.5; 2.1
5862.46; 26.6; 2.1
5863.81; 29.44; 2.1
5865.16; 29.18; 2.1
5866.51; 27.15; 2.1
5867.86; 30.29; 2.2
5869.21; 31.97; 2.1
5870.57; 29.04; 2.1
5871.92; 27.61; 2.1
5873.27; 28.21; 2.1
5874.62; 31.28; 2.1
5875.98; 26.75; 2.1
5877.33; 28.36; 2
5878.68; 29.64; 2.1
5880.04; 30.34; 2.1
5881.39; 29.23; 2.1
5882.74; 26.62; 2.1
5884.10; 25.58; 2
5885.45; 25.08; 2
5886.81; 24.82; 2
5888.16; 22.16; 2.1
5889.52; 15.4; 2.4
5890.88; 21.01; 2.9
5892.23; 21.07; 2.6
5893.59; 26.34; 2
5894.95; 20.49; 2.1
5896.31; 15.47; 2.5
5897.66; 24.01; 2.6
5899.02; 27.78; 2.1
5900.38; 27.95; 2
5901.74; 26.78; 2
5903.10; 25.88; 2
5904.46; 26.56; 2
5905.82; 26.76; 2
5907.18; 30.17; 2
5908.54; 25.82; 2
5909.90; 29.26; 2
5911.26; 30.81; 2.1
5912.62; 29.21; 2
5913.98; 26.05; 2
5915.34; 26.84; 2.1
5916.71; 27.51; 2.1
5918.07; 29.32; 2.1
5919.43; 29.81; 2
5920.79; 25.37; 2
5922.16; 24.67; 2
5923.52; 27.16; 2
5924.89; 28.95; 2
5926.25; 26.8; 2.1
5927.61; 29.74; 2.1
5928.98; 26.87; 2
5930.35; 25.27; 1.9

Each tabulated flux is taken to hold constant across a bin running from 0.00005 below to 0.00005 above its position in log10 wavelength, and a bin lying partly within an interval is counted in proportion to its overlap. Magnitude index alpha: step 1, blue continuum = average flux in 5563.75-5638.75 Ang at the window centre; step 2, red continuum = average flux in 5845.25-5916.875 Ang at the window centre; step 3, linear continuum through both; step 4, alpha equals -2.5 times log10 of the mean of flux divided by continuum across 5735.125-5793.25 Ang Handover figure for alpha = -0.04 mag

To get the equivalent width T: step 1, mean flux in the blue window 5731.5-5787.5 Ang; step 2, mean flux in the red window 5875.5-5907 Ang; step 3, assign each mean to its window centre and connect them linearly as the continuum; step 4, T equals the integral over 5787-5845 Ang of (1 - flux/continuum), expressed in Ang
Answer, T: -4.4 Ang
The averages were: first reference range 28.3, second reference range 25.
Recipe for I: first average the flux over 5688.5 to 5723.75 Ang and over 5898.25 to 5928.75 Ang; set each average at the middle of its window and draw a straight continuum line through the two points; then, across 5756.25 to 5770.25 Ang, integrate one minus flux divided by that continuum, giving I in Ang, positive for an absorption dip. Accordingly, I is 0.4 Ang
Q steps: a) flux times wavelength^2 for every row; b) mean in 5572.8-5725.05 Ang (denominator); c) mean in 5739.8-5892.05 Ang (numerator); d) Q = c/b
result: 1.1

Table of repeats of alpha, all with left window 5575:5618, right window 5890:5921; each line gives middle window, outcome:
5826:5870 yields -0.085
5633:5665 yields -0.027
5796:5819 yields -0.091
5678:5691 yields -0.057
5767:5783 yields -0.076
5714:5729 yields -0.086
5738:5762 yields -0.076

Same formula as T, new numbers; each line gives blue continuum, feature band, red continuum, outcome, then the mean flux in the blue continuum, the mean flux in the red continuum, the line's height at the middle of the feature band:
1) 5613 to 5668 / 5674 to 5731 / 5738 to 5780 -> -1.24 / 28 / 28.8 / 28.4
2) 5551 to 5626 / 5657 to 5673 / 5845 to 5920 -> -0.68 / 27.8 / 26.9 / 27.6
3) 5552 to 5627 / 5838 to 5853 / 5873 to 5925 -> -1.11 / 27.8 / 26.2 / 26.5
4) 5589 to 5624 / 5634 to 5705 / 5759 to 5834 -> -1.67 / 28.1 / 28.8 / 28.3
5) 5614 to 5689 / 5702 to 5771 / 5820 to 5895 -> -0.70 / 28.4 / 27.6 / 28.1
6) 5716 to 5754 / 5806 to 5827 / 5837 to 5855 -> -0.62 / 28.9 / 28.5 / 28.6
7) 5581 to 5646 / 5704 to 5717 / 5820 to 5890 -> -0.01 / 27.9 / 28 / 28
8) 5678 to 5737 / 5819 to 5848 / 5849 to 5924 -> -1.76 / 28.6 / 26.7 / 27.3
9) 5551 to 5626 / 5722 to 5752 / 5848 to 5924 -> -1.85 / 27.8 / 26.8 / 27.3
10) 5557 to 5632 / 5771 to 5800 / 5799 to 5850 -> 0.37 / 27.9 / 29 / 28.8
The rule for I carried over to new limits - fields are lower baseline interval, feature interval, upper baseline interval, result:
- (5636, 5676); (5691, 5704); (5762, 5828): 0.0 Ang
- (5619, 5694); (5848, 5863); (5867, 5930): -0.1 Ang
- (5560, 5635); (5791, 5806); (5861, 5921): -0.6 Ang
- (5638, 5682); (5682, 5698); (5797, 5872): 0.2 Ang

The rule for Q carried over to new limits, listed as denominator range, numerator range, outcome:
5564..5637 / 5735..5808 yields 1.09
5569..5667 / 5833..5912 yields 1.05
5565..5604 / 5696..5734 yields 1.09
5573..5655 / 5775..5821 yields 1.10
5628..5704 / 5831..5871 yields 1.05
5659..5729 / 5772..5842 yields 1.04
